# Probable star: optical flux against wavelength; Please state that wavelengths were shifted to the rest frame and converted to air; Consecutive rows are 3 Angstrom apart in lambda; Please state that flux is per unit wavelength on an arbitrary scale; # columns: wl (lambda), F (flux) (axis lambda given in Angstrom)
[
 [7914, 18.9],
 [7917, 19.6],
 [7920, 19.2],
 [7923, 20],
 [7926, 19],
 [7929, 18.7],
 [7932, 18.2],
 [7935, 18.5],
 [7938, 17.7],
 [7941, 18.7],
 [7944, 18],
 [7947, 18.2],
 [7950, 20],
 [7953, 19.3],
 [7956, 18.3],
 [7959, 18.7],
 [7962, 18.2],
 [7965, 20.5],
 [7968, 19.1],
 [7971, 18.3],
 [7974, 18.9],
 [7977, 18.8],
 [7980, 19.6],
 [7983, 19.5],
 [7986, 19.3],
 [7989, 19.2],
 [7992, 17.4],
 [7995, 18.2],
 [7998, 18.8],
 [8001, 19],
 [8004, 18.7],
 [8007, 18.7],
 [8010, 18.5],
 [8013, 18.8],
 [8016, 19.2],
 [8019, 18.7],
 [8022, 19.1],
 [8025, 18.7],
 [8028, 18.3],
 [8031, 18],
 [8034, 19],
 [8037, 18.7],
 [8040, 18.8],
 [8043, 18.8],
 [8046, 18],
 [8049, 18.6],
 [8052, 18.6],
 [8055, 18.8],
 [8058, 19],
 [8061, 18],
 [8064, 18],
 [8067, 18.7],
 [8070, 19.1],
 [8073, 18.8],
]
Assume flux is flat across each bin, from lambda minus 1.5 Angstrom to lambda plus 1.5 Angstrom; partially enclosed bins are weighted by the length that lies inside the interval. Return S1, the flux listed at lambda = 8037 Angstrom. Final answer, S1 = 18.7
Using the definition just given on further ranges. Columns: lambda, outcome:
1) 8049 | 18.6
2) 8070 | 19.1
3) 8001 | 19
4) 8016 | 19.2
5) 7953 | 19.3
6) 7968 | 19.1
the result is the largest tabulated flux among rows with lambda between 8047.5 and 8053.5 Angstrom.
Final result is 18.6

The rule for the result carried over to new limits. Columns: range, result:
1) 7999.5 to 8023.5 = 19.2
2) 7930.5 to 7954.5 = 20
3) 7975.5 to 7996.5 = 19.6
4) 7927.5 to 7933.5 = 18.7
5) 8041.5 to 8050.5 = 18.8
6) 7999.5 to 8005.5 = 19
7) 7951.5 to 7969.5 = 20.5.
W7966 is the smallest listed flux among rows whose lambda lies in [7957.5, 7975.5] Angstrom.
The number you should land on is 18.2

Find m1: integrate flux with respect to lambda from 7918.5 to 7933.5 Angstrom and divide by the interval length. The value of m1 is 19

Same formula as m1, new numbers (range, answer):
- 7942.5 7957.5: 18.8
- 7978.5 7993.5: 19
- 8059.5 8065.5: 18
